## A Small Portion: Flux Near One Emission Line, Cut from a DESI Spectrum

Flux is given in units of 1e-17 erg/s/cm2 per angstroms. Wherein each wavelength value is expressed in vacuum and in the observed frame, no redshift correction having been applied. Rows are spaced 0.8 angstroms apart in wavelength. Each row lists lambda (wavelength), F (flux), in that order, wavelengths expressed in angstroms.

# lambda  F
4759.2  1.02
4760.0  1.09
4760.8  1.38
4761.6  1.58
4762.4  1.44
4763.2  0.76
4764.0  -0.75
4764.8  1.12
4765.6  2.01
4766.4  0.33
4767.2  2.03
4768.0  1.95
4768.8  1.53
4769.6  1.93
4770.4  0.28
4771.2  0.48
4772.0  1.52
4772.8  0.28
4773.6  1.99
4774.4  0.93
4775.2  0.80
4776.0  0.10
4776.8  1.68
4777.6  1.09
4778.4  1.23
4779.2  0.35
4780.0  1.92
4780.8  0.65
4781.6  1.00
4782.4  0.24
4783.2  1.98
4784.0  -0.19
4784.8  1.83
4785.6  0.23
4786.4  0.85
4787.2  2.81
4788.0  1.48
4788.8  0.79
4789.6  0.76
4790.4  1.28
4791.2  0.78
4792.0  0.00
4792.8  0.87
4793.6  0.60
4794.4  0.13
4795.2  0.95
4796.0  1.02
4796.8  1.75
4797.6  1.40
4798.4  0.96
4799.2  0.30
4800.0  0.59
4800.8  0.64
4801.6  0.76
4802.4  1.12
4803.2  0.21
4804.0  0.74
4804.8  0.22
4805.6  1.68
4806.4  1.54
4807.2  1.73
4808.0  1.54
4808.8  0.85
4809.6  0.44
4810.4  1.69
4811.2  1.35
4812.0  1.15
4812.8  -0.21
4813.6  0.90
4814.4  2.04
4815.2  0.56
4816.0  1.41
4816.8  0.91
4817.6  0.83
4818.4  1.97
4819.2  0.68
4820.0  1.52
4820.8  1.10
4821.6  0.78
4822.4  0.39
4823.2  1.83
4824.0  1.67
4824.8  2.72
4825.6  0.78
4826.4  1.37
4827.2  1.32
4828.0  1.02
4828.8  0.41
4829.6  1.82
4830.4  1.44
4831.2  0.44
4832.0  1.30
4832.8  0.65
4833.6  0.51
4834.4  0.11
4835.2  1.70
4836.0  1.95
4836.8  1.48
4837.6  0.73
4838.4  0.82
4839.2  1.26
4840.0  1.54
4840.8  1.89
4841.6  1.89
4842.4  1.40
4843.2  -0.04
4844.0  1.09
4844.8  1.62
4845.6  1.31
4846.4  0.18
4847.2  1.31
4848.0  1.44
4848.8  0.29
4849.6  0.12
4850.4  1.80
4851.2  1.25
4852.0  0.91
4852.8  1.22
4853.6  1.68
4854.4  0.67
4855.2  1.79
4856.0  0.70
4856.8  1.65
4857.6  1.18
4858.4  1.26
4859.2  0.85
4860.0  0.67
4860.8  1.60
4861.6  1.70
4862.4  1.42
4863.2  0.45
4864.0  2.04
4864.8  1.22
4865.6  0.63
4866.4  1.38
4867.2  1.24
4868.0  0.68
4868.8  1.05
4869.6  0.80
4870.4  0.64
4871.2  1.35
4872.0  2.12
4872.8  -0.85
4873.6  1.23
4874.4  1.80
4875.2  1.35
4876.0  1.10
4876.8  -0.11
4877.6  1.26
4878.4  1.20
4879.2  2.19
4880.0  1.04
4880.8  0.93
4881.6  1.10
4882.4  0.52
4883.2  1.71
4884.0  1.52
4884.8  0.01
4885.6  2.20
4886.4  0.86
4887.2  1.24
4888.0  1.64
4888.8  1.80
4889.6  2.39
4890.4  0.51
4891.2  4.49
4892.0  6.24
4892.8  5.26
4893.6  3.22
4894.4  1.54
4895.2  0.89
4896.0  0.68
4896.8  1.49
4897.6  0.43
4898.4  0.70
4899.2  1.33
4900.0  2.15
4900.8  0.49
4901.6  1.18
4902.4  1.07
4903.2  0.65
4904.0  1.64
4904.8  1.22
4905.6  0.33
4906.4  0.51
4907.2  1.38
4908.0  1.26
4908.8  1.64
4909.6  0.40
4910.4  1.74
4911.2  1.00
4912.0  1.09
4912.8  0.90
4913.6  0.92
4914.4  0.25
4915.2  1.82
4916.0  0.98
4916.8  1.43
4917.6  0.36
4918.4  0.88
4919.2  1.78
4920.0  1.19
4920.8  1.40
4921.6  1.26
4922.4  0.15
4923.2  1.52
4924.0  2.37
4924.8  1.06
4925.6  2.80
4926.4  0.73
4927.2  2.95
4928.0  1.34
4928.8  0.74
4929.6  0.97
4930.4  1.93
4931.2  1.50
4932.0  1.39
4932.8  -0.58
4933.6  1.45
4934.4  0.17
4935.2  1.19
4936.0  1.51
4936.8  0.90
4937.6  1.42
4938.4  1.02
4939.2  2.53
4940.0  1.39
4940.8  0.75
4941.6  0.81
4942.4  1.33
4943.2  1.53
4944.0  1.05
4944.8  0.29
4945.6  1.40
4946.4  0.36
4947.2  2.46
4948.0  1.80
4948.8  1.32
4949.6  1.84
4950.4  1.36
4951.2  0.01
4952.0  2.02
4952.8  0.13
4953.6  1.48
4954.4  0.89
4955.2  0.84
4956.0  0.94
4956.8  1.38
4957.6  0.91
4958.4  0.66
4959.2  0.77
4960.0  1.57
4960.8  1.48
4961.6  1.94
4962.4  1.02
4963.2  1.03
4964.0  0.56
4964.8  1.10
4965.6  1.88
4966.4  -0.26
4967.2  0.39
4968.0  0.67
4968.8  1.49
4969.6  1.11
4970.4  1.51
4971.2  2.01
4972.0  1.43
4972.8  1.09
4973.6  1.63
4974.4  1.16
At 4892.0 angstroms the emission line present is H-beta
